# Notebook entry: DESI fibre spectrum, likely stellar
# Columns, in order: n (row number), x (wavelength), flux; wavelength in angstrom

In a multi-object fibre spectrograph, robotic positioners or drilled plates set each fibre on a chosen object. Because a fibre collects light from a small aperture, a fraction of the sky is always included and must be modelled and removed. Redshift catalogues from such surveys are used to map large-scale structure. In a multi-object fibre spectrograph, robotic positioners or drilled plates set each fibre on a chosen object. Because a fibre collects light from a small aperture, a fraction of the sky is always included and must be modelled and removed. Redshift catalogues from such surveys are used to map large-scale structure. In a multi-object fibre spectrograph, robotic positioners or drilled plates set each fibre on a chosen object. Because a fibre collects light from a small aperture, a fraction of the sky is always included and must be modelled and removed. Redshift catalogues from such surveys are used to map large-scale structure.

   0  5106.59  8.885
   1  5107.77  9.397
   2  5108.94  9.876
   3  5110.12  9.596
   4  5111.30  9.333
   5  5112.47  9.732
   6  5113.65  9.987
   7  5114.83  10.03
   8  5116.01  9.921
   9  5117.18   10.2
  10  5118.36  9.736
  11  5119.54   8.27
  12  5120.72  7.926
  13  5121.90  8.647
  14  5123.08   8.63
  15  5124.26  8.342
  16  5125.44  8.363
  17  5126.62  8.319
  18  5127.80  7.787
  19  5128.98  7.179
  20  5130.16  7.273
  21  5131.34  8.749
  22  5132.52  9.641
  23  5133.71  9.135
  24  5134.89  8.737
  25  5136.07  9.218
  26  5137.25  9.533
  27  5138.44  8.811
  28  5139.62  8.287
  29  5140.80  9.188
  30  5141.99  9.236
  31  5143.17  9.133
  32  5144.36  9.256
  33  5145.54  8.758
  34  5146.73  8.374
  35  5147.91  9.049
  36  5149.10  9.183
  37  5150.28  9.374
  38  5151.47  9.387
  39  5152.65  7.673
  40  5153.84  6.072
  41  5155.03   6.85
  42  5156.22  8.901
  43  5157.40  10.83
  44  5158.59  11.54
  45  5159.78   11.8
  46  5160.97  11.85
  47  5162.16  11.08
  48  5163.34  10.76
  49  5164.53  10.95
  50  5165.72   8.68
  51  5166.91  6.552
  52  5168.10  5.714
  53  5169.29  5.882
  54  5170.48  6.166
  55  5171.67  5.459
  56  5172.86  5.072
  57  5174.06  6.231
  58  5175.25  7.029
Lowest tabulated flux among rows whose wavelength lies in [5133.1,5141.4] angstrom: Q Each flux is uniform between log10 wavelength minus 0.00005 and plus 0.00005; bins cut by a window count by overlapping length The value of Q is 8.287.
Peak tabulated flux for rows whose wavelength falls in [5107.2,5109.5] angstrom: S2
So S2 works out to 9.876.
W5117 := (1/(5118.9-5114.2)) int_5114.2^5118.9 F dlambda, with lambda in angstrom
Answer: 9.98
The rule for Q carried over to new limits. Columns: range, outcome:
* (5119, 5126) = 7.926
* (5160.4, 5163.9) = 10.76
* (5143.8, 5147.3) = 8.374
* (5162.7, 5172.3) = 5.459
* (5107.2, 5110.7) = 9.397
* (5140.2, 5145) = 9.133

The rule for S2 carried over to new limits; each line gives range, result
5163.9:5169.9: 10.95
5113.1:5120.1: 10.2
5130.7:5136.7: 9.641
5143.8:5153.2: 9.387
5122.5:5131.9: 8.749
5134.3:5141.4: 9.533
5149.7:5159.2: 11.54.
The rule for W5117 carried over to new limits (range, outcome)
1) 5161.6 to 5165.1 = 11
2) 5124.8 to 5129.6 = 7.92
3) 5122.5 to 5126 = 8.44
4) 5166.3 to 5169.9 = 6.06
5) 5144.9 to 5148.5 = 8.75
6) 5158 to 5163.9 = 11.4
